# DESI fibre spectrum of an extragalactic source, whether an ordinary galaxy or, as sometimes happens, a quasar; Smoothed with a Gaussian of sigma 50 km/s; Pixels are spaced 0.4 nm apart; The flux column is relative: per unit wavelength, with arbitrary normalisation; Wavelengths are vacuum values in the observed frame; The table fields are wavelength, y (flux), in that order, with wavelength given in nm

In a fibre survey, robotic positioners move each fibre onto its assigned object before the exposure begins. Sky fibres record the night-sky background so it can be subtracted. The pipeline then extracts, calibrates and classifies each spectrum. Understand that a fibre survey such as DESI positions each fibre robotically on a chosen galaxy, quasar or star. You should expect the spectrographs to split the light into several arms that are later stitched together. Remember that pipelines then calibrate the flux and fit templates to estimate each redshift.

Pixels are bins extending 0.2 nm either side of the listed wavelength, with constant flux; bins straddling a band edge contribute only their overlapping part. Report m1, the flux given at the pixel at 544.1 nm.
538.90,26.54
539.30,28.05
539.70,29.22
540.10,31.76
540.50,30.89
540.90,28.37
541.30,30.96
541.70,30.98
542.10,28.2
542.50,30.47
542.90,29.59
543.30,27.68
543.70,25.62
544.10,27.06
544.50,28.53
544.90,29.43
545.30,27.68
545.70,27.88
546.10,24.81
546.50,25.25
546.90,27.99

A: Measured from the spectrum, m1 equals 27.06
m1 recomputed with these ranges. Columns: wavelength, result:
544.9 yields 29.43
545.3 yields 27.68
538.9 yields 26.54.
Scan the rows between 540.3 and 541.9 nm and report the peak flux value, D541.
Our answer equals 30.98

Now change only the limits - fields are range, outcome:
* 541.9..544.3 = 30.47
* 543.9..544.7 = 28.53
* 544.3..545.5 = 29.43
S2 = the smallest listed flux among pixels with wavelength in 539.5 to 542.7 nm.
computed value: 28.2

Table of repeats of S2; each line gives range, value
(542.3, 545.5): 25.62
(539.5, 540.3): 29.22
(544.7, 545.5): 27.68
